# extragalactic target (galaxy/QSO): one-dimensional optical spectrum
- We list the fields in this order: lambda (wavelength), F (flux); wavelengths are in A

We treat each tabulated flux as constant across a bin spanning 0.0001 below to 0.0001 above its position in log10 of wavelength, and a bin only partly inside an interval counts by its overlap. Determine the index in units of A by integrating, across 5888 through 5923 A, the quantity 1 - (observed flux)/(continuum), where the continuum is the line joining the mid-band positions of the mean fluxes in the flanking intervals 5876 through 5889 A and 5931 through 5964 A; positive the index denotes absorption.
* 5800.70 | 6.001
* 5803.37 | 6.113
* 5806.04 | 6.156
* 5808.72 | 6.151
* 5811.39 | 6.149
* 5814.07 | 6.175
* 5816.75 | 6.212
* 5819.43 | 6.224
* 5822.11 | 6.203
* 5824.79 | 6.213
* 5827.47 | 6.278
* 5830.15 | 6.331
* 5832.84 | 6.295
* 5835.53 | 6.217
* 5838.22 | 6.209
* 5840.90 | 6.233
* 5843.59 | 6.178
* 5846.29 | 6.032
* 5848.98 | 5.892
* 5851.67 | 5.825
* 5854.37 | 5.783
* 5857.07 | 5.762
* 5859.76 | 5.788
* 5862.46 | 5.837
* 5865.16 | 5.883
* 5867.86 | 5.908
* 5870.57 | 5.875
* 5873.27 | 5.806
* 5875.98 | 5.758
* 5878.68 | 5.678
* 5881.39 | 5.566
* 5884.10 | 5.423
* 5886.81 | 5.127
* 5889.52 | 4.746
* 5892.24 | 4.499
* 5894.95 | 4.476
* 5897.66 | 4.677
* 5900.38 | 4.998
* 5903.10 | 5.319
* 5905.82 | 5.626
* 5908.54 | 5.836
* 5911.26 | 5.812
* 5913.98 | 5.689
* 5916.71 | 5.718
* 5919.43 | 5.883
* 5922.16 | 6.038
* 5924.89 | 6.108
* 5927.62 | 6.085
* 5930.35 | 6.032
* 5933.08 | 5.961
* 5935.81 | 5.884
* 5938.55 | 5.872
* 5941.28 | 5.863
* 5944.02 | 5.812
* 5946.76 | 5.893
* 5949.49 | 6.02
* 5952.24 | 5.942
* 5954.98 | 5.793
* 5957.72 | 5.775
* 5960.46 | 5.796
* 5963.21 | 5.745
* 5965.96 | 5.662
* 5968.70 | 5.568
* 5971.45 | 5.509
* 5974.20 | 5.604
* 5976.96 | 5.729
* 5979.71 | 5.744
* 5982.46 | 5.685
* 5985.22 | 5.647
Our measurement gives 1.7 A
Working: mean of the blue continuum 5.44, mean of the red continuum 5.87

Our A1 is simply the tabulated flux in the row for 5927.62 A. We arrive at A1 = 6.085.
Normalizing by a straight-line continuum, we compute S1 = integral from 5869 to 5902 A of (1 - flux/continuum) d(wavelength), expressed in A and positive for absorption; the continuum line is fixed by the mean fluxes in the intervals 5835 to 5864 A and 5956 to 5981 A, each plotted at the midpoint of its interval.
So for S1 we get 3.71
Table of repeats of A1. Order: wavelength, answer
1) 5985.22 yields 5.647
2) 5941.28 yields 5.863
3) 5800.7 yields 6.001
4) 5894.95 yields 4.476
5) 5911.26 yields 5.812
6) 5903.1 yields 5.319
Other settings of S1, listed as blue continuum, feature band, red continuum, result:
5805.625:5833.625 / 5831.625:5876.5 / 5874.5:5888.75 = -1.17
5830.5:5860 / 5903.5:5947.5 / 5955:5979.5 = -0.49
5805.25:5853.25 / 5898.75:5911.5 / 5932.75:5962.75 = 1.06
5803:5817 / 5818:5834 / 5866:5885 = -0.54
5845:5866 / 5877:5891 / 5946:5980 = 1.23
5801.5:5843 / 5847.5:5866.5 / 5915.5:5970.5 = 0.89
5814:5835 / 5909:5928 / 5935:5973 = 0.08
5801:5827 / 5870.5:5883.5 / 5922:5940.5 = 0.79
